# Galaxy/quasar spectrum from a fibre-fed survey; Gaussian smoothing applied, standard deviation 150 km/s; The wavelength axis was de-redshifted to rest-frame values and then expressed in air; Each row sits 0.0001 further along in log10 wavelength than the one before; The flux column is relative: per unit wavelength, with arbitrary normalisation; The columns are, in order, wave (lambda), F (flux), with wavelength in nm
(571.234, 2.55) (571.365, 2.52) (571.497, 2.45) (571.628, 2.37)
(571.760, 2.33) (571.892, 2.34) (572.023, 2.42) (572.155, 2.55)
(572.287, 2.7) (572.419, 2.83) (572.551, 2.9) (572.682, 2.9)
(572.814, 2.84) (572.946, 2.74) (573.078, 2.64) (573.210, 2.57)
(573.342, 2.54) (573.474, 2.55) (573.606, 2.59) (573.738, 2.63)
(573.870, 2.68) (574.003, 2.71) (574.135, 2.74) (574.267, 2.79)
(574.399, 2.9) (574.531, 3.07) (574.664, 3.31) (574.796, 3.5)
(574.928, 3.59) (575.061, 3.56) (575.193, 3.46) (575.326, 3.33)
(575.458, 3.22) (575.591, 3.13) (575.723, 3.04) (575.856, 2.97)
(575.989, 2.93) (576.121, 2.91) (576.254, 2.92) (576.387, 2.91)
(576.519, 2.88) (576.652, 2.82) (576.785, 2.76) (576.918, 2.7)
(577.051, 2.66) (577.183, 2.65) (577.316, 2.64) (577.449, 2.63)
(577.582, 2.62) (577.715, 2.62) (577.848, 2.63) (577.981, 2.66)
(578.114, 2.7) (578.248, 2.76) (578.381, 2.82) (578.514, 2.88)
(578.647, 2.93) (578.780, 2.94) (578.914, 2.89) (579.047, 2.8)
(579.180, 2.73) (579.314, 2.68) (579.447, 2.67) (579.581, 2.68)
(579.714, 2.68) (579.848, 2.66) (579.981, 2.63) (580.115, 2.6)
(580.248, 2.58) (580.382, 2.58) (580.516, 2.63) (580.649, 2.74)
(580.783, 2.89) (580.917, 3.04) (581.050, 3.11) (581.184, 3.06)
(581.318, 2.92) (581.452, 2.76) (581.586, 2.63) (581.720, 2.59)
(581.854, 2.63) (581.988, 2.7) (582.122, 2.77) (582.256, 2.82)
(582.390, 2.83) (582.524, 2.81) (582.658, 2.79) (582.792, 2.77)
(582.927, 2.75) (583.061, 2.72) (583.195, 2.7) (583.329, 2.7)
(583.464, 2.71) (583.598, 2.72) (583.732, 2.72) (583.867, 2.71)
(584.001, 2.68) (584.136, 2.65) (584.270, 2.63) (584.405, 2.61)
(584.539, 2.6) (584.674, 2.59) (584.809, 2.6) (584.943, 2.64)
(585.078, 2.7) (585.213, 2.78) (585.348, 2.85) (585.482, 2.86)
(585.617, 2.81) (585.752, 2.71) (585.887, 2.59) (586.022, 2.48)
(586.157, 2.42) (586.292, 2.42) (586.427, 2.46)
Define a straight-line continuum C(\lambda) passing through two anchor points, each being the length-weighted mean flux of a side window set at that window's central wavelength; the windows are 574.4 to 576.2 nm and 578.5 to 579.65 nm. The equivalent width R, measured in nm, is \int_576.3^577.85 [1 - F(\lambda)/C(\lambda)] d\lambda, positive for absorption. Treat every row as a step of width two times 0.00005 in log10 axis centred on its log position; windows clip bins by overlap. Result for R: 0.16 nm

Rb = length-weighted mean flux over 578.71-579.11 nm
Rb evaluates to 2.88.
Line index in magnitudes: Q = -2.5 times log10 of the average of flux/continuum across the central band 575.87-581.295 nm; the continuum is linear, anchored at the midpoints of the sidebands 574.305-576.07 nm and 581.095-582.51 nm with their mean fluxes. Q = 0.08 mag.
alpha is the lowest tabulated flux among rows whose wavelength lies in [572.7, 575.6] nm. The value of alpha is 2.54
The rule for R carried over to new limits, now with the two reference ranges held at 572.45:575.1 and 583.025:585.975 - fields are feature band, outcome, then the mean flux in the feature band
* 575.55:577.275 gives -0.02 nm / 2.86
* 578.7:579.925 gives 0.02 nm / 2.75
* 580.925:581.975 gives -0.03 nm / 2.82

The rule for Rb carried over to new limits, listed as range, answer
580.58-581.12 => 2.95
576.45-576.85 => 2.82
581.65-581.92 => 2.61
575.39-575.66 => 3.18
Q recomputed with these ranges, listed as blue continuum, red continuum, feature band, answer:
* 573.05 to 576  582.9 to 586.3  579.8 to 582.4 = 0.01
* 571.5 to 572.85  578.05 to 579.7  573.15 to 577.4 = -0.09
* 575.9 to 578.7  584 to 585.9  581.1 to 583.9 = -0.02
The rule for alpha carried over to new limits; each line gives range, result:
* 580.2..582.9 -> 2.58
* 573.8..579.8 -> 2.62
